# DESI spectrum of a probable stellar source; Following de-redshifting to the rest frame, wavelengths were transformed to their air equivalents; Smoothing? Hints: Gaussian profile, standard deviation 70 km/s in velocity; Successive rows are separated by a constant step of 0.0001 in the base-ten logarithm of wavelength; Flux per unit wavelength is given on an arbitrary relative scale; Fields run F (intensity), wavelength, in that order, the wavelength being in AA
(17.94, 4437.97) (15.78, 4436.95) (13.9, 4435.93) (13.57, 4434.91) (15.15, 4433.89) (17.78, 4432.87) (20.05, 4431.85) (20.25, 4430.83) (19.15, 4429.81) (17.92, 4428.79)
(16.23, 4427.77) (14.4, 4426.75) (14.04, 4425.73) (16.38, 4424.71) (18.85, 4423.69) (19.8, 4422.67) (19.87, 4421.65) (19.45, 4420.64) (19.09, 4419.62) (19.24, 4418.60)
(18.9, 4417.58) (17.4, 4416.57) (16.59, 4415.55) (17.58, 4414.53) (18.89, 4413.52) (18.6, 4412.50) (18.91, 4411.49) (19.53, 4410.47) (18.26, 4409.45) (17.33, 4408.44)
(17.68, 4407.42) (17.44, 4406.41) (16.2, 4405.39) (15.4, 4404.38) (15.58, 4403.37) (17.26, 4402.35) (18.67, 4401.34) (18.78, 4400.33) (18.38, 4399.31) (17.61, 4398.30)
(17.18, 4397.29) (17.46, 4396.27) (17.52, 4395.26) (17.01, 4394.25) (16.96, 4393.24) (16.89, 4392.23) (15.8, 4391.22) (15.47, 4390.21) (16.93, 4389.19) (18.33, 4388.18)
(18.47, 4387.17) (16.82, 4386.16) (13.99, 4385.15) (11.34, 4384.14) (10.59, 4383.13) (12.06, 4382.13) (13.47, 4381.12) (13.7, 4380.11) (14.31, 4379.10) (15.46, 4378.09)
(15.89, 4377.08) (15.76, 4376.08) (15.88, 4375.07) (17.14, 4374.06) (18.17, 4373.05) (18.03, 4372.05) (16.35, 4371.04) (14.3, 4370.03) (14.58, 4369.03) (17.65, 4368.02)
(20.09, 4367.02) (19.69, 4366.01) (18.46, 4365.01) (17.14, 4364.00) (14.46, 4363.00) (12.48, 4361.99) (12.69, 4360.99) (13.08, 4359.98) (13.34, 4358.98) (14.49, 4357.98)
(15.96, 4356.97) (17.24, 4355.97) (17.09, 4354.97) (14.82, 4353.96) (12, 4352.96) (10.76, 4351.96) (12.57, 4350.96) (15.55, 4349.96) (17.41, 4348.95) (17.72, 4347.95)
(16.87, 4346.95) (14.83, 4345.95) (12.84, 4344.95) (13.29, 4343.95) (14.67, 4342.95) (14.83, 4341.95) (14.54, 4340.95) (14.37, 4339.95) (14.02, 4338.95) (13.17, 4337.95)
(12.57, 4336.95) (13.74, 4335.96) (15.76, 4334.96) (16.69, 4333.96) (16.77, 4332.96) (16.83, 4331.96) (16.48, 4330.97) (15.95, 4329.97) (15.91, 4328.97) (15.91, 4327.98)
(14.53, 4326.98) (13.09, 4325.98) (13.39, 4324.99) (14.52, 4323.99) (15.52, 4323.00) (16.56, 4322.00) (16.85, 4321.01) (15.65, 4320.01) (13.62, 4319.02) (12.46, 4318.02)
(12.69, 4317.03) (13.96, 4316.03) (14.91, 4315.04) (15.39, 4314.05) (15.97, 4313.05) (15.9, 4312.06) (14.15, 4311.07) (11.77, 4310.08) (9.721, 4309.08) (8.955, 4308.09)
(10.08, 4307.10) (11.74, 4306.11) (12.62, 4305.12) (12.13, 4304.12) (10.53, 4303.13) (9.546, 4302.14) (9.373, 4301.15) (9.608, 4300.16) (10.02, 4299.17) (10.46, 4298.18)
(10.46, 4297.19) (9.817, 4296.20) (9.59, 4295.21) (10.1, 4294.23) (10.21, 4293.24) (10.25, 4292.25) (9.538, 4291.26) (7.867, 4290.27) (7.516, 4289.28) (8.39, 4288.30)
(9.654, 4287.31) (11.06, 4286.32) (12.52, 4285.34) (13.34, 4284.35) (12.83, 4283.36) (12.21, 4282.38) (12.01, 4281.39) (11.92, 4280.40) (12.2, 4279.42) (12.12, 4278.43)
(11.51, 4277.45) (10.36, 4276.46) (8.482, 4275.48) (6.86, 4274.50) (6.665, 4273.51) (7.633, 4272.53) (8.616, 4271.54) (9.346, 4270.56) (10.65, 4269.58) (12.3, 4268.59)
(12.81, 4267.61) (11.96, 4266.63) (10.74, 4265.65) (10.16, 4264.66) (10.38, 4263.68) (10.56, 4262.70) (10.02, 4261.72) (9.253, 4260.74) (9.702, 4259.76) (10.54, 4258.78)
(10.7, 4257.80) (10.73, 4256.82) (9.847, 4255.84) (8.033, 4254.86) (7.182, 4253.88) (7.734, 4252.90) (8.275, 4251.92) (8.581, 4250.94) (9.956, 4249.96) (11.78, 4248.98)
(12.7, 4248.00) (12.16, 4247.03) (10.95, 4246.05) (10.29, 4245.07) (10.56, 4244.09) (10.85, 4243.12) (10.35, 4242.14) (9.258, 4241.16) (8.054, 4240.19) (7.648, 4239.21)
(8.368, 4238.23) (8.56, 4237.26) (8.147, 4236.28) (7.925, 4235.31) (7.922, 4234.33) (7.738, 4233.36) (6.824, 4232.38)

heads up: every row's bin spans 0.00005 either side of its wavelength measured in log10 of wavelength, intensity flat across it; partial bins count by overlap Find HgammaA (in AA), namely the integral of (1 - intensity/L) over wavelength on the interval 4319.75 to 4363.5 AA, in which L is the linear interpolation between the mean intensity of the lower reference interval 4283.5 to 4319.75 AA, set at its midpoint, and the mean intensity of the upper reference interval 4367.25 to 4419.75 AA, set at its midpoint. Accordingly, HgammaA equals -3.9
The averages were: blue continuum 11.3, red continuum 16.7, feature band 14.8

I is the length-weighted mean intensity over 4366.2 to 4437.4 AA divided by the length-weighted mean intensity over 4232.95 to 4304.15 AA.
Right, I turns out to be 1.69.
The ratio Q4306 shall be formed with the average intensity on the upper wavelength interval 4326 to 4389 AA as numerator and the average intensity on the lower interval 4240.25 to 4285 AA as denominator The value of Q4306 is 1.47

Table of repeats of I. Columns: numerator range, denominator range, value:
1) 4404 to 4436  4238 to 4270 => 1.75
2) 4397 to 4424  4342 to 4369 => 1.19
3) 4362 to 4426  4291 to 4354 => 1.26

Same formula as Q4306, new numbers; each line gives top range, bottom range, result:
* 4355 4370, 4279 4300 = 1.50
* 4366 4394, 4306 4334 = 1.10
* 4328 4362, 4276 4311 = 1.39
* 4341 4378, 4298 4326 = 1.21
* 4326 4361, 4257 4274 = 1.46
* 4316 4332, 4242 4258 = 1.49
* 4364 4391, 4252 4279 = 1.62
